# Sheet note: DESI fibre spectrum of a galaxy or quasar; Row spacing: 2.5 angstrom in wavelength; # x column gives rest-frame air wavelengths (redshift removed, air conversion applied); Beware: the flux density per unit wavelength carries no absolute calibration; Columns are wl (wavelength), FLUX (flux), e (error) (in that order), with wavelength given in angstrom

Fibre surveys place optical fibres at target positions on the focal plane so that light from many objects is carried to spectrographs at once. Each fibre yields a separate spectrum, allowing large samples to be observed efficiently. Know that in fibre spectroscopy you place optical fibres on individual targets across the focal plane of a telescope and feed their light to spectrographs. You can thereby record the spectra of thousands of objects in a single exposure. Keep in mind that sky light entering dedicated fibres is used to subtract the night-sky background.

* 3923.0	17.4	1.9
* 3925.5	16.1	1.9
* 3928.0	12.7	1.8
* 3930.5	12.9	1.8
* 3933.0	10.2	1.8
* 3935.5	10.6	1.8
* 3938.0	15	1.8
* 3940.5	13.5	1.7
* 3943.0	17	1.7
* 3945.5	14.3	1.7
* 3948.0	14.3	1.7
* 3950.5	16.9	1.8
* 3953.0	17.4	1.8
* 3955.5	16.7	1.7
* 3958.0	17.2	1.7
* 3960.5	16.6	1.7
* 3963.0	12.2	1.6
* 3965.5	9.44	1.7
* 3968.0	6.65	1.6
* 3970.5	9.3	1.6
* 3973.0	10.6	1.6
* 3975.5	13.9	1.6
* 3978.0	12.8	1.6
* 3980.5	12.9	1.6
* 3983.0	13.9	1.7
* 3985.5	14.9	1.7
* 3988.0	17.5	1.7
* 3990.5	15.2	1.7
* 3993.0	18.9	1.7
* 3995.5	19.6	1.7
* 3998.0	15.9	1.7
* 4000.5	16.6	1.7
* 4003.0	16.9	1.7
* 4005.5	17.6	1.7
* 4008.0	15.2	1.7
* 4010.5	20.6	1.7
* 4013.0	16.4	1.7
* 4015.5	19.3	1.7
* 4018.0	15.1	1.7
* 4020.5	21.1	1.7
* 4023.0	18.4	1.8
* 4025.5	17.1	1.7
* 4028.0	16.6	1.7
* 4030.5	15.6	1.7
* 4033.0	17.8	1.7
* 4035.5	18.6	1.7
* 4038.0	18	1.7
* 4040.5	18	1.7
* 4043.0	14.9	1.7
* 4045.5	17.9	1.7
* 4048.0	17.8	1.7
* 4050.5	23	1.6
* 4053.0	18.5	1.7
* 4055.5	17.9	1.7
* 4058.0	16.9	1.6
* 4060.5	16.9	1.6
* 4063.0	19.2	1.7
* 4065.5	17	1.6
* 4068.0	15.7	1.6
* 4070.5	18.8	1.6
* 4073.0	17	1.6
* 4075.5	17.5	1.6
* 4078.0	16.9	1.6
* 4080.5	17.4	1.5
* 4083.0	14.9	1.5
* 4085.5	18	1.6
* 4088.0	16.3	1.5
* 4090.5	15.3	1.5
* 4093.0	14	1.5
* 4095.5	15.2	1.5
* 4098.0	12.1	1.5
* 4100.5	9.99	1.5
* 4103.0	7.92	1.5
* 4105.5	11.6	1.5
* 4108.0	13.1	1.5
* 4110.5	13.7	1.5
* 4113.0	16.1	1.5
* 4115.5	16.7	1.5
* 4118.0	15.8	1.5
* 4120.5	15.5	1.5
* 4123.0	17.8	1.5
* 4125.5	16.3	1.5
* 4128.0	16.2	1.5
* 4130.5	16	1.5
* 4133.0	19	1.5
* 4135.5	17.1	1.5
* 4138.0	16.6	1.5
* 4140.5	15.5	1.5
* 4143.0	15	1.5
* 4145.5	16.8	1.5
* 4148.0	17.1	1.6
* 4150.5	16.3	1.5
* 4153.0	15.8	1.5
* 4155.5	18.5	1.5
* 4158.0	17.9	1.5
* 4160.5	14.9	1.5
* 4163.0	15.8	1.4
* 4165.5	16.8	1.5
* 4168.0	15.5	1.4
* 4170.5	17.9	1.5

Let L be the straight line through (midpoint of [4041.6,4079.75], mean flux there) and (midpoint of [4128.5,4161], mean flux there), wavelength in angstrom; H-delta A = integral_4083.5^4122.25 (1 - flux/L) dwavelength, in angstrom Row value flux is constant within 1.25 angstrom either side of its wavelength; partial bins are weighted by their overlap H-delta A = 6.9 angstrom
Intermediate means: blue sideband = 17.7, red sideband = 16.7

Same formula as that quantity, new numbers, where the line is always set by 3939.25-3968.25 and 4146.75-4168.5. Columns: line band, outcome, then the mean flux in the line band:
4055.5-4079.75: -2.6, 17.4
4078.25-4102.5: 1.9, 14.7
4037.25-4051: -2.3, 18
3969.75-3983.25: 2.4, 12.2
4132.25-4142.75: -0.3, 16.8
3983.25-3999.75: -2.0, 16.8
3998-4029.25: -4.8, 17.5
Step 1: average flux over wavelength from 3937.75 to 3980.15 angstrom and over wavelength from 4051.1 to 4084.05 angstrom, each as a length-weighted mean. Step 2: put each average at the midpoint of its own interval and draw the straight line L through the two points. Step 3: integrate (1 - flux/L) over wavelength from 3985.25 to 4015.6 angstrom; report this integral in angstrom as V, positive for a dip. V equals -4.3 angstrom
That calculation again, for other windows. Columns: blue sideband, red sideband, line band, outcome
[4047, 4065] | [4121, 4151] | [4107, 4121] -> 1.6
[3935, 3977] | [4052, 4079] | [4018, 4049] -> -2.3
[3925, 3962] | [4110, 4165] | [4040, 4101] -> -3.6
